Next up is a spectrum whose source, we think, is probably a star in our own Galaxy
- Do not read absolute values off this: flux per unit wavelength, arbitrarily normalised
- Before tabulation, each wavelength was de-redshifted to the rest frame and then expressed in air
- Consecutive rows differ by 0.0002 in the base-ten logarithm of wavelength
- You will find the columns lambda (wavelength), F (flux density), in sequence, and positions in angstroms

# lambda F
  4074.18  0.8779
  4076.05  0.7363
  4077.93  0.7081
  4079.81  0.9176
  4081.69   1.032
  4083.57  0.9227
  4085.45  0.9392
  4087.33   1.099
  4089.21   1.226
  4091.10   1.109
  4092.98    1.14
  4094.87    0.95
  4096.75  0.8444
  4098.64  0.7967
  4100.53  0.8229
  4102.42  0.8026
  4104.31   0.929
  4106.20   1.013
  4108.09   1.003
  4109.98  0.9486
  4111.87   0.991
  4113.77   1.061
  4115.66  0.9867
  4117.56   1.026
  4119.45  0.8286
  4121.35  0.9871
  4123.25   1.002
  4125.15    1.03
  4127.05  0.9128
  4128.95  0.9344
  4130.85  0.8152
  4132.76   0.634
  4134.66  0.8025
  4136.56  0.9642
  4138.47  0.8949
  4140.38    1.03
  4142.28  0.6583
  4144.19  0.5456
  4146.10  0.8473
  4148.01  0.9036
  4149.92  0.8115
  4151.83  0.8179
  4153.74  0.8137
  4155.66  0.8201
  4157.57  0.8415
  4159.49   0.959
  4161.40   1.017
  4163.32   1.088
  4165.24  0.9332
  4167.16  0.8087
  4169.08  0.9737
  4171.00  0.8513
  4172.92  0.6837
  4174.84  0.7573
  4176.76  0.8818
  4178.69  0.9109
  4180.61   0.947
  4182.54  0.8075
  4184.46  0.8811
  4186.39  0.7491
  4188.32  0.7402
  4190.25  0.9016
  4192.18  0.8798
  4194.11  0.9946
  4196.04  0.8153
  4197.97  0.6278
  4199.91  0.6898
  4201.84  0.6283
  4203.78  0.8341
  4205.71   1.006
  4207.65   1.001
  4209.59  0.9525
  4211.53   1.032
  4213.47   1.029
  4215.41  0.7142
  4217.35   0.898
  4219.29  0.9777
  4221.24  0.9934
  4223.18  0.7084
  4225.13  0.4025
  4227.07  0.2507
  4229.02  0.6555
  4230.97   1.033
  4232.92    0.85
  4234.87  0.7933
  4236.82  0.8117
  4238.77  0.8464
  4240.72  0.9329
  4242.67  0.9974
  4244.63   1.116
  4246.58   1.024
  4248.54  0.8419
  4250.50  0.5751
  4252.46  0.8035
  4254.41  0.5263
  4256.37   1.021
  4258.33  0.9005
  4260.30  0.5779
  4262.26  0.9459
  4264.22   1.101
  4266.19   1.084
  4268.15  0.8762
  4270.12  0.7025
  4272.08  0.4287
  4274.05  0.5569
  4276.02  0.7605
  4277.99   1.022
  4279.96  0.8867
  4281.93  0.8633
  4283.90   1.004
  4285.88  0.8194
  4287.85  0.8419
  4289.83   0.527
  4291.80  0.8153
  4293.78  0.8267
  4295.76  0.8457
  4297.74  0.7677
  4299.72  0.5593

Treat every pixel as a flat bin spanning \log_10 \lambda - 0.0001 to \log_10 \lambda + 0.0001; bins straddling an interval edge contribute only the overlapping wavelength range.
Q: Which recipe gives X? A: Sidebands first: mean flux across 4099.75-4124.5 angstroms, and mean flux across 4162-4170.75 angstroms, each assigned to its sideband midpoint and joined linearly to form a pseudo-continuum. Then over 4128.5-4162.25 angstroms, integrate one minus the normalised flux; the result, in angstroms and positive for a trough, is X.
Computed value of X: 4.0 angstroms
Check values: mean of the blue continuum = 0.956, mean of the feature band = 0.838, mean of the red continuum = 0.945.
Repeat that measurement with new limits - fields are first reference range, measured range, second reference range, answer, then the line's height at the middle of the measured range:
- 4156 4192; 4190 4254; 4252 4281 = 0.7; 0.842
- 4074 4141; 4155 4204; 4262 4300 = 2.2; 0.886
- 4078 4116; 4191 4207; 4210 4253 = 1.0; 0.866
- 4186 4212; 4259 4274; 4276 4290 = 1.0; 0.86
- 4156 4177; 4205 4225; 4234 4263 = -1.0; 0.864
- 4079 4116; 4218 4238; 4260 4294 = 2.6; 0.861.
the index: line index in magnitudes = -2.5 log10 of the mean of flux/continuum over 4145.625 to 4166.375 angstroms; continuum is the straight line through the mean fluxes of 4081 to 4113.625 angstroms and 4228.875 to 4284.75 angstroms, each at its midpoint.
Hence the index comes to 0.04 mag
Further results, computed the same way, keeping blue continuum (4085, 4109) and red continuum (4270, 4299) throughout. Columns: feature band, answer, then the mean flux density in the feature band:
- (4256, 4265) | -0.120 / 0.897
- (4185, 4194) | 0.052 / 0.837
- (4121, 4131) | -0.011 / 0.955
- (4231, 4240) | -0.027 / 0.851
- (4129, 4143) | 0.118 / 0.838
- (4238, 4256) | -0.051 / 0.857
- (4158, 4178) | 0.009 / 0.894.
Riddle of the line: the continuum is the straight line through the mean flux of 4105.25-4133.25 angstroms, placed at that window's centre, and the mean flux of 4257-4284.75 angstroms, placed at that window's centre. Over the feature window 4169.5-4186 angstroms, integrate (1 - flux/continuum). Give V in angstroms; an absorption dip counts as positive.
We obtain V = 1.19 angstroms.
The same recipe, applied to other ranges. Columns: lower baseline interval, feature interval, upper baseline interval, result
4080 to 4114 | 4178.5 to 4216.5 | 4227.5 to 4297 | 1.3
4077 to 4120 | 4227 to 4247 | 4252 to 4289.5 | -0.5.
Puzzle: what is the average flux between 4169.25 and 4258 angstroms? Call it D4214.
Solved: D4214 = 0.832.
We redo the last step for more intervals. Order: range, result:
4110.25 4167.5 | 0.894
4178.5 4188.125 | 0.846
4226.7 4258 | 0.83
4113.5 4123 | 0.974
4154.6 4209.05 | 0.859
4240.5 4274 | 0.84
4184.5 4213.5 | 0.854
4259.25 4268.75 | 0.918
